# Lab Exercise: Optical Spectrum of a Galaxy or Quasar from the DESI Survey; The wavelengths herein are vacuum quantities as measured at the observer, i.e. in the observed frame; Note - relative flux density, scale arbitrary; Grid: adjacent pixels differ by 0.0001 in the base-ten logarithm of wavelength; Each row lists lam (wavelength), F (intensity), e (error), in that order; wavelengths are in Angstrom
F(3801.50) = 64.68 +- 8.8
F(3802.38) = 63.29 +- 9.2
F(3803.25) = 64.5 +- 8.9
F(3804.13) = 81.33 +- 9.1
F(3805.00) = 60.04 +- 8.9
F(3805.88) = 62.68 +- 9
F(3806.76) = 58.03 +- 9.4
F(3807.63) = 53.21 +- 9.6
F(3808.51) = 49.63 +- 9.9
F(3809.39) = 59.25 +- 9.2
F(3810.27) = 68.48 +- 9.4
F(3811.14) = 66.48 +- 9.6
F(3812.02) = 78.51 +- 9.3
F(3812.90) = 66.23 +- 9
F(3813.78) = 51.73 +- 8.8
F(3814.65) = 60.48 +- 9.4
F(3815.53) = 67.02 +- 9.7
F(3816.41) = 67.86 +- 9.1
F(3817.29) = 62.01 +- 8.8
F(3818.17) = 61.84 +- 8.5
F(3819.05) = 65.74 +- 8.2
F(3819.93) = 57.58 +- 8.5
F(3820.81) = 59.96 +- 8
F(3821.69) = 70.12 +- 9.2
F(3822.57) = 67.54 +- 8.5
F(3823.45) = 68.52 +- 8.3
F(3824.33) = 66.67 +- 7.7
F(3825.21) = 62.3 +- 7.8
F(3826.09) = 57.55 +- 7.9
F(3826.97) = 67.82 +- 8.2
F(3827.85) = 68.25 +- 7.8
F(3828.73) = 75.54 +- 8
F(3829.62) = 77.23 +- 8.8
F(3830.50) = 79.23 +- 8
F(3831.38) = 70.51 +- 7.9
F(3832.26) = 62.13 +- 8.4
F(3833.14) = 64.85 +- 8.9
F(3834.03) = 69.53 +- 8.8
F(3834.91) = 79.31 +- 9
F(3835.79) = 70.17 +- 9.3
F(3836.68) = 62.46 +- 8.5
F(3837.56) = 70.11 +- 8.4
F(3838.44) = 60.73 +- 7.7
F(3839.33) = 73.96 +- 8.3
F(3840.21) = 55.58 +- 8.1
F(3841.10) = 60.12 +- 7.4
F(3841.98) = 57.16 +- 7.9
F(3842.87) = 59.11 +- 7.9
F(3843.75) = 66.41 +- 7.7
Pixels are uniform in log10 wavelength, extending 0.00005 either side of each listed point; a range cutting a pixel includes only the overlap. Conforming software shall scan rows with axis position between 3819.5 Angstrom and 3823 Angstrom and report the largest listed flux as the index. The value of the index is 70.12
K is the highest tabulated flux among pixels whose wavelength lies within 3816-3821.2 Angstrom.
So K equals 67.86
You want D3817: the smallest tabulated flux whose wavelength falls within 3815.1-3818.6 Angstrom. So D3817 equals 61.84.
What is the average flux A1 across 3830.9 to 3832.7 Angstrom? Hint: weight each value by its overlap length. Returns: 66.8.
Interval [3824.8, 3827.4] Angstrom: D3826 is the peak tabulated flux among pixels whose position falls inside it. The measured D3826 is 67.82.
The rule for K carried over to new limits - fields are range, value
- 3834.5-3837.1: 79.31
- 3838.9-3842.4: 73.96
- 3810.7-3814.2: 78.51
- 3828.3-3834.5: 79.23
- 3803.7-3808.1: 81.33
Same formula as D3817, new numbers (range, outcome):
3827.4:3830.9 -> 68.25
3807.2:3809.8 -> 49.63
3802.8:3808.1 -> 53.21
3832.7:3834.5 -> 64.85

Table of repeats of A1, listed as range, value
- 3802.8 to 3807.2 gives 65.4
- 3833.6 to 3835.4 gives 74.6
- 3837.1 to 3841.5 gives 64.1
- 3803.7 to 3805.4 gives 71.1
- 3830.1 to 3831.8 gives 74.9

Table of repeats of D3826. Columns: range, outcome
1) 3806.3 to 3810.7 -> 68.48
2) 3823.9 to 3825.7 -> 66.67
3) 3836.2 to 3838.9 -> 70.11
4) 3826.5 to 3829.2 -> 75.54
